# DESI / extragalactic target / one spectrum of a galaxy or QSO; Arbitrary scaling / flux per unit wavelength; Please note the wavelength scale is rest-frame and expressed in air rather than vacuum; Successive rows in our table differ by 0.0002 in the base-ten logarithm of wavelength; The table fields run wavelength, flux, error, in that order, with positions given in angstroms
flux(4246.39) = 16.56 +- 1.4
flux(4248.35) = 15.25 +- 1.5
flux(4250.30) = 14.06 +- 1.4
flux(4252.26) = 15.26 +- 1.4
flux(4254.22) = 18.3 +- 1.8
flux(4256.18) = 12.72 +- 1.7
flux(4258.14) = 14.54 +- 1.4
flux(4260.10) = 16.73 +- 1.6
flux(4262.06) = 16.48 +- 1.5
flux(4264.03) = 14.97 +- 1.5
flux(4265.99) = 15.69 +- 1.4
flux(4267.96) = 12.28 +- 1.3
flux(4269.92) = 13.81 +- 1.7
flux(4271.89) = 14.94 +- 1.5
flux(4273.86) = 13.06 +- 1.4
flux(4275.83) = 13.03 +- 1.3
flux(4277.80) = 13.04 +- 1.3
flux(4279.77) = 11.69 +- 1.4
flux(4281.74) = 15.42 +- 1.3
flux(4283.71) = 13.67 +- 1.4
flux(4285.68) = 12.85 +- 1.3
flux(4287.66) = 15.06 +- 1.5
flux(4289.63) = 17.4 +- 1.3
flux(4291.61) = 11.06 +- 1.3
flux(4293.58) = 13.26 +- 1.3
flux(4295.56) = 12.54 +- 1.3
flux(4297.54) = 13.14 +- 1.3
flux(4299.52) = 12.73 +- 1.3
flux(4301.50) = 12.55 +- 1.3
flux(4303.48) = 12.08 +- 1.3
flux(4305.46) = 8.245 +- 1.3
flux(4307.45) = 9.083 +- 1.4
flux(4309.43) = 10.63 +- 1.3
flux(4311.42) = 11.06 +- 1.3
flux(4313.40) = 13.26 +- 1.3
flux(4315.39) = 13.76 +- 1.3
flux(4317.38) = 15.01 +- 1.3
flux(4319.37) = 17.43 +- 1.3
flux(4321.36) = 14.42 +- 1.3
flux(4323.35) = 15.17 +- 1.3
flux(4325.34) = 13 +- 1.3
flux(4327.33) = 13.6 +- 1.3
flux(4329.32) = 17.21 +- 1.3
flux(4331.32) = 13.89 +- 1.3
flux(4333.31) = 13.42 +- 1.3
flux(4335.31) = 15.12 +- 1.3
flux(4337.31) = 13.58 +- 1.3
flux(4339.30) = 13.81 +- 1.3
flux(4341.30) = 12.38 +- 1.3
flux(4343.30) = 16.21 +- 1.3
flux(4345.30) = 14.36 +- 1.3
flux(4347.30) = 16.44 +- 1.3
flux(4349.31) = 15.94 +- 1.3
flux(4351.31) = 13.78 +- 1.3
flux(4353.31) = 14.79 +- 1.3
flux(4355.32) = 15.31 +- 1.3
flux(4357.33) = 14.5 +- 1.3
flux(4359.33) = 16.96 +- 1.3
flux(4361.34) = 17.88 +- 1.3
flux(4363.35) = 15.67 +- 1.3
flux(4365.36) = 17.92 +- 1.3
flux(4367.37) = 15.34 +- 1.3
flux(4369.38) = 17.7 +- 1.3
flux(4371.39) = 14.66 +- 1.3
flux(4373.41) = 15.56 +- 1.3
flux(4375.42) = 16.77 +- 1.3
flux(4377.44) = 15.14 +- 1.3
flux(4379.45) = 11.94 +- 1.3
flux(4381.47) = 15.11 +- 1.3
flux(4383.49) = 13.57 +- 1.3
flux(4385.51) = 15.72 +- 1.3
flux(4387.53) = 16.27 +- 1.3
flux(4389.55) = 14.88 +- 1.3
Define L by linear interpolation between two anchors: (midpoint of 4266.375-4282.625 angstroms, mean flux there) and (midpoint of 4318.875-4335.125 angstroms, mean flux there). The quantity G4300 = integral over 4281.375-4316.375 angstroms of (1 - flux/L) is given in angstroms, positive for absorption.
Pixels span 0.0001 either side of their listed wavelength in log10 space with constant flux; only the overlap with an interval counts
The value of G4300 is 3.5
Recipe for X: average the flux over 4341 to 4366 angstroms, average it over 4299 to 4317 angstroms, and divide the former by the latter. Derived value 1.3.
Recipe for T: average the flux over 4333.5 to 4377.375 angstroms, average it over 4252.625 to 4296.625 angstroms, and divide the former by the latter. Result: 1.08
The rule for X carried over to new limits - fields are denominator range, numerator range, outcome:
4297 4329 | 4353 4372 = 1.25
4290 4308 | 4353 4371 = 1.37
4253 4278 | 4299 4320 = 0.84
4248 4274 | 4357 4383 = 1.06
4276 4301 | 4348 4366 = 1.18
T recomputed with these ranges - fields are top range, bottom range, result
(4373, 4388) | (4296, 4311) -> 1.33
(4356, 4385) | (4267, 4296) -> 1.15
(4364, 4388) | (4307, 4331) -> 1.12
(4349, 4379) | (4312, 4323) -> 1.08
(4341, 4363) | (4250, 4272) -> 1.03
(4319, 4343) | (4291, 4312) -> 1.25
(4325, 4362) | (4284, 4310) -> 1.20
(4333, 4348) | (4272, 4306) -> 1.10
